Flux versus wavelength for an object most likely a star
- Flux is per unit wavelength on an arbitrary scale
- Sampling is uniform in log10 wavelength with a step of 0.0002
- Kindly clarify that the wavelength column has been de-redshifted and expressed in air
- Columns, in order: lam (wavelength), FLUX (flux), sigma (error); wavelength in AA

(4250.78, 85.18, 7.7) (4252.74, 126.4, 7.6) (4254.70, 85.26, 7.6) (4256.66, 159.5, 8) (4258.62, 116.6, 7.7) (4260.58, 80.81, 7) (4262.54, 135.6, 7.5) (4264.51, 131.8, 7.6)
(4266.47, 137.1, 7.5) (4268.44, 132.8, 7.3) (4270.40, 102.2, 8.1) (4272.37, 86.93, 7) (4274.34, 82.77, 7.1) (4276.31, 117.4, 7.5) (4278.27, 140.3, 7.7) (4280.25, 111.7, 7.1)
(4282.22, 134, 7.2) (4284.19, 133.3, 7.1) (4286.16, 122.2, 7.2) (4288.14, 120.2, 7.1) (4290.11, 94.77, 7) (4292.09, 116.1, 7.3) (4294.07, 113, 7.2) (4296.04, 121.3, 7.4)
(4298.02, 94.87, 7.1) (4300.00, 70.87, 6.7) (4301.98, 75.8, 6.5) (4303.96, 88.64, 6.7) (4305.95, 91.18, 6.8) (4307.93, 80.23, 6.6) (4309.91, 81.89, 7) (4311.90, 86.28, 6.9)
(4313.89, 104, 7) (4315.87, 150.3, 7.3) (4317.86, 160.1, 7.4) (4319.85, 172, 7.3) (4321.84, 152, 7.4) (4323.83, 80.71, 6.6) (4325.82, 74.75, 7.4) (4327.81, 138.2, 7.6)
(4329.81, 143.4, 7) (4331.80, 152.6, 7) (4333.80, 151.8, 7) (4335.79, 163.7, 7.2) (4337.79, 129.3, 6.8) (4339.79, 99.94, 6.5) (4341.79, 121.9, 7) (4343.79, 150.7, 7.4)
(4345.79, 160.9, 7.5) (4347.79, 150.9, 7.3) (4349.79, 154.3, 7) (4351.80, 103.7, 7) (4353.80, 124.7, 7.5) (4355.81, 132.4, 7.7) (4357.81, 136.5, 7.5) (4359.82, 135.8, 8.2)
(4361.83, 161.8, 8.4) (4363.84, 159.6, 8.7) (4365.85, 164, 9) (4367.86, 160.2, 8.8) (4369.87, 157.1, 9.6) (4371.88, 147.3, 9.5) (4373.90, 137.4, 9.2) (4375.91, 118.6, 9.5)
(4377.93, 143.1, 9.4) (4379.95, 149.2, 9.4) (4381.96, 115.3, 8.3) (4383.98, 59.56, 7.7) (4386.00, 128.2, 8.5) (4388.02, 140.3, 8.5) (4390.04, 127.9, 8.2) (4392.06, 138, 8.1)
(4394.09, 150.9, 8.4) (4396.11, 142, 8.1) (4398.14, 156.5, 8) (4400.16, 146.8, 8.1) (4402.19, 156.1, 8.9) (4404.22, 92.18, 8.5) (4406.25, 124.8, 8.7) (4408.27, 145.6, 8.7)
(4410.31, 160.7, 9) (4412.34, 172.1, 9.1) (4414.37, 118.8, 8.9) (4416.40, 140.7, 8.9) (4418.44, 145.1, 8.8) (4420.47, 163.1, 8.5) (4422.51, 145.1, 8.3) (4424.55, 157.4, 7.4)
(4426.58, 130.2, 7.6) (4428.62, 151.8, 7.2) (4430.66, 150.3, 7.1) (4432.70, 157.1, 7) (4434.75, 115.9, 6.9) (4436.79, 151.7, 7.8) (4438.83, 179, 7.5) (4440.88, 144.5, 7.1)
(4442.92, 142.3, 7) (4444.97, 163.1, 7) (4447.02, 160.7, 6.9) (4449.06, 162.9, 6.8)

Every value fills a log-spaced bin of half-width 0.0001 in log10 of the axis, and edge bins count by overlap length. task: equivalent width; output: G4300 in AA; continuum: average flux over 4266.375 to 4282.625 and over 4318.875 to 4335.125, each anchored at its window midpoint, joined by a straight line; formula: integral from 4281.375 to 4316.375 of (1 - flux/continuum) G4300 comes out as 5.49 AA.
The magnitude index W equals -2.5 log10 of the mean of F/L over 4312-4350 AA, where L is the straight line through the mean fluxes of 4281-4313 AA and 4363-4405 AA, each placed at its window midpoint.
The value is -0.174 mag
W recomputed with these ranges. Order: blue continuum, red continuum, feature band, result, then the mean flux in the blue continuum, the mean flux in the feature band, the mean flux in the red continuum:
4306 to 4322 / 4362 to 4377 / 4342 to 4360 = 0.01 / 120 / 138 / 150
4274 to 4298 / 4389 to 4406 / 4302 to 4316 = 0.29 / 117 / 92.8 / 138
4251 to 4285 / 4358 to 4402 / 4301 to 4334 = 0.11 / 118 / 116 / 140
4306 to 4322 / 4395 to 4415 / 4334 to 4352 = -0.10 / 120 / 139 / 142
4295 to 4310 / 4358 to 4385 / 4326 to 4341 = -0.22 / 88.6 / 136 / 139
